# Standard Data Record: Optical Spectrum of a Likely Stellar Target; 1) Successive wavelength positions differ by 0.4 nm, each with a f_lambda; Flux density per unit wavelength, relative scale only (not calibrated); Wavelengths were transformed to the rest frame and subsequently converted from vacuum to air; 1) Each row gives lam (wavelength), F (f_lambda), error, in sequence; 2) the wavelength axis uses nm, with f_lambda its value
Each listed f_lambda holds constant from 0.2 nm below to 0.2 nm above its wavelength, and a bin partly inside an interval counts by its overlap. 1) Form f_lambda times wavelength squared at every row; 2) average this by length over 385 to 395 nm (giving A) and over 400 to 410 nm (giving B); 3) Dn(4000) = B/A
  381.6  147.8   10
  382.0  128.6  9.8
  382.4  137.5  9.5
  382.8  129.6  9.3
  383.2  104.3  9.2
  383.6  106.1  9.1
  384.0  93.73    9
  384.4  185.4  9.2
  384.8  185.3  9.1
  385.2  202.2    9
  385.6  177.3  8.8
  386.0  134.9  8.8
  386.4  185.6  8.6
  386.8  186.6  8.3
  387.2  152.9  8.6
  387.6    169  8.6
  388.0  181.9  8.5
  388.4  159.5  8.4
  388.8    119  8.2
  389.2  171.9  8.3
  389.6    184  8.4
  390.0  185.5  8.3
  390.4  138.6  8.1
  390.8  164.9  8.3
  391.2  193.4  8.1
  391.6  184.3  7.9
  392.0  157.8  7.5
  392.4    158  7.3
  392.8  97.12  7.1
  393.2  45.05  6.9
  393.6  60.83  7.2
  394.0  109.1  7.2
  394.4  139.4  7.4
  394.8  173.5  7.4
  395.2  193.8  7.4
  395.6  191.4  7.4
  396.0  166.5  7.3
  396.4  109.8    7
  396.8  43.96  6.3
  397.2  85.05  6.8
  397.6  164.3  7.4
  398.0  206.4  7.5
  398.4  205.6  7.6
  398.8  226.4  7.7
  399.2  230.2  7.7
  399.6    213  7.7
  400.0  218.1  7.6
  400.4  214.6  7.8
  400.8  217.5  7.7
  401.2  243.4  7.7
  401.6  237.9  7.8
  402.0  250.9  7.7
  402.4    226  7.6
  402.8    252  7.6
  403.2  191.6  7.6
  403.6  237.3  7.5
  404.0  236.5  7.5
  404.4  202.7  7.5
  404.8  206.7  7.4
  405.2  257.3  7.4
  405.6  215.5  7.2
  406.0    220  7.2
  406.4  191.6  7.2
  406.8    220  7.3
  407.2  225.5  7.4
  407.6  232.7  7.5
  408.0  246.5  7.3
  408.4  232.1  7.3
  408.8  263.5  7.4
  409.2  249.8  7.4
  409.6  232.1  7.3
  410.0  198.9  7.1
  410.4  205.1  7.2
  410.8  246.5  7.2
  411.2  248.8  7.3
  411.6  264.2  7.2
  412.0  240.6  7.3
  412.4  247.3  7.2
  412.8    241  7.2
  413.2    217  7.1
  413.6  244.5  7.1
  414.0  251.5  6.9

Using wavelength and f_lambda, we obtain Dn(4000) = 1.61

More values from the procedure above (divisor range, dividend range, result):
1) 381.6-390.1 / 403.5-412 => 1.65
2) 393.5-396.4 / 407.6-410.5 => 1.69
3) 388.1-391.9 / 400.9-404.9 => 1.46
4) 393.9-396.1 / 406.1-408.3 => 1.44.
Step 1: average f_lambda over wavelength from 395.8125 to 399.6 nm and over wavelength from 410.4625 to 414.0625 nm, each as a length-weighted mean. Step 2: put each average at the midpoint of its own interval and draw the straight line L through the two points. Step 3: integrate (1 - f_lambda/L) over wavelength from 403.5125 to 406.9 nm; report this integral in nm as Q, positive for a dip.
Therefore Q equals -0.28 nm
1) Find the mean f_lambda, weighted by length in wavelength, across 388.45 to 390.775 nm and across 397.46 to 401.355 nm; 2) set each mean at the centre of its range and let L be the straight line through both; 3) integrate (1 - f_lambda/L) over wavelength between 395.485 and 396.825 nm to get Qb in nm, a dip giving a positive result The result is 0.42 nm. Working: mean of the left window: 160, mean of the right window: 214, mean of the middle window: 135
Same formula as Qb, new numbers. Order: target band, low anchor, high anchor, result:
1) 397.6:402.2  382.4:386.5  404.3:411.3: -0.463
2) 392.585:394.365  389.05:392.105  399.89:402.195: 0.987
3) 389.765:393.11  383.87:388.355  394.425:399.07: 0.179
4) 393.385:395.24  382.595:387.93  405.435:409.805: 0.565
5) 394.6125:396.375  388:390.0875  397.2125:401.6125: 0.166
